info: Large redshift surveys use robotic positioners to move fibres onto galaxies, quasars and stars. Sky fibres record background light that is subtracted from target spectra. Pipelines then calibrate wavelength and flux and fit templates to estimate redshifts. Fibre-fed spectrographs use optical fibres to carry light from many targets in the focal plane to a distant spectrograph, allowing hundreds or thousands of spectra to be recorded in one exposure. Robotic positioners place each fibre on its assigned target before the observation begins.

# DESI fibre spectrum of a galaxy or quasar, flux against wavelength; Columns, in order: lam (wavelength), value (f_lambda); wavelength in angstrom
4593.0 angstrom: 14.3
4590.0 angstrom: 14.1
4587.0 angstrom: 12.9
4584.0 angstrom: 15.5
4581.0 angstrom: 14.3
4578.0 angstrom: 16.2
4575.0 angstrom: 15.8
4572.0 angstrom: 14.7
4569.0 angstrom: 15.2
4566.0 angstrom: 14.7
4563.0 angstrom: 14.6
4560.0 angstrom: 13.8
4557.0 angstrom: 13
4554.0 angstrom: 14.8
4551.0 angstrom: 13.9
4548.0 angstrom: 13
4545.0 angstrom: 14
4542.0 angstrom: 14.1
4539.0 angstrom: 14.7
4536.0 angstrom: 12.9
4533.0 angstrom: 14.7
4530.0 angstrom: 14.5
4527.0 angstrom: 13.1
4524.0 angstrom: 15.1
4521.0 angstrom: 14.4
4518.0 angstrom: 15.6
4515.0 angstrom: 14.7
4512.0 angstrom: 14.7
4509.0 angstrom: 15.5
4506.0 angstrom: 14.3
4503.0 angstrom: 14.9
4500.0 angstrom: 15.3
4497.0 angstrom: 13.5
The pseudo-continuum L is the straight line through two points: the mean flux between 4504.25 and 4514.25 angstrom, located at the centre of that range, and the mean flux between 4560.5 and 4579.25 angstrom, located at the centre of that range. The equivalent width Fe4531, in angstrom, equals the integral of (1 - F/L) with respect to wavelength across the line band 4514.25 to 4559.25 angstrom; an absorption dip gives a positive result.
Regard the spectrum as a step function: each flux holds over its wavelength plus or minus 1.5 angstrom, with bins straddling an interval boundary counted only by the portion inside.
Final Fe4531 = 2.4 angstrom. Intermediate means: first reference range 14.8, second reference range 15.1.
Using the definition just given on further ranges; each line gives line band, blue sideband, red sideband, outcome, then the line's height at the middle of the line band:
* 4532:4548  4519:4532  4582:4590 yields 0.4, 14.3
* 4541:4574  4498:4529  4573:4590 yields 1.4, 14.8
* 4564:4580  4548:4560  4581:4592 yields -1.4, 14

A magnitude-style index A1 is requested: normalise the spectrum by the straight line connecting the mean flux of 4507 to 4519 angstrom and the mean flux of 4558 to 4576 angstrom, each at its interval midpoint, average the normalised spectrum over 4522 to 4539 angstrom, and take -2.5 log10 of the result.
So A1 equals 0.06 mag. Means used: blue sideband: 15.1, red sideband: 14.7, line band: 14.1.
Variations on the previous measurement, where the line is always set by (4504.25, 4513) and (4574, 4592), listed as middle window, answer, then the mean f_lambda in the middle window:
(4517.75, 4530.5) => 0.029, 14.4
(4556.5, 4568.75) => 0.041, 14.2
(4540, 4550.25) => 0.079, 13.8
